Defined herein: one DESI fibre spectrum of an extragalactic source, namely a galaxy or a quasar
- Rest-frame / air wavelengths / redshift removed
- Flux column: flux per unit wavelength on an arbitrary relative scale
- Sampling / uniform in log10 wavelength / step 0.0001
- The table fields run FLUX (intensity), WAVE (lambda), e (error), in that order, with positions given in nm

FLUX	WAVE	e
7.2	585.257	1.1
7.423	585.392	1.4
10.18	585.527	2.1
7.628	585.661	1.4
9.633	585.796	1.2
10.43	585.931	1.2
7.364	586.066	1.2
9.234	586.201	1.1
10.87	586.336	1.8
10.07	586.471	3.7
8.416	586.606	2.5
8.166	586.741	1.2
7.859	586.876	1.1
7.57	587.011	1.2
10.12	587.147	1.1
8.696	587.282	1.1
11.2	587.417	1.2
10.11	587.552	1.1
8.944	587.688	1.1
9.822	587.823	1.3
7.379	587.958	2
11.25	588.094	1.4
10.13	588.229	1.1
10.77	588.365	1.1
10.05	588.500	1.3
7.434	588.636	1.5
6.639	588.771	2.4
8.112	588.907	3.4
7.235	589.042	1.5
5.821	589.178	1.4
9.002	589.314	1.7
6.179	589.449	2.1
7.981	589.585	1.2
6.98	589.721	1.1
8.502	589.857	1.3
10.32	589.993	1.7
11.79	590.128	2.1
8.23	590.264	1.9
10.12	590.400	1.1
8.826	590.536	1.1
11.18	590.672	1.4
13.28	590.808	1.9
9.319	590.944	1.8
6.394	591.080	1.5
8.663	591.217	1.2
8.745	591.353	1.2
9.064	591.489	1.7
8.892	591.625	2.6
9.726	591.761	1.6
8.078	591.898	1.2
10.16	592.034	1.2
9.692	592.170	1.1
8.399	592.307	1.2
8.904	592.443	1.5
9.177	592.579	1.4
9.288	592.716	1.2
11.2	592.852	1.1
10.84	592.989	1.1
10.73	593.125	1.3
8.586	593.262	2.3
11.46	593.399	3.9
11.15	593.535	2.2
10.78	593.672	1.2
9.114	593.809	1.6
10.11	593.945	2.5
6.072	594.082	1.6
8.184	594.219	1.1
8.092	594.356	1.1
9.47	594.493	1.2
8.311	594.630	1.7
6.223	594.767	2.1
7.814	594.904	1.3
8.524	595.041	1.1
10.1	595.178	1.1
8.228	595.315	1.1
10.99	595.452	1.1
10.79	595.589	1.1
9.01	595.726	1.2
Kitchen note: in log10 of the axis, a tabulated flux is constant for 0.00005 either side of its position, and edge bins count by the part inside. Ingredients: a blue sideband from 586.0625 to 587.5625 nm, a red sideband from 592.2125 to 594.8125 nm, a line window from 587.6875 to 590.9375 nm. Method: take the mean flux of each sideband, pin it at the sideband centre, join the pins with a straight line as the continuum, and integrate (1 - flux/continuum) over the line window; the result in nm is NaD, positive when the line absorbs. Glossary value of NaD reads 0.08 nm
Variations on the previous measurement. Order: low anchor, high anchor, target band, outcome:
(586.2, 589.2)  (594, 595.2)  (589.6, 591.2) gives -0.16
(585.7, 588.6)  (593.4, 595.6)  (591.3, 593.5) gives -0.11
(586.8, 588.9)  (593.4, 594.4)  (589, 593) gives 0.07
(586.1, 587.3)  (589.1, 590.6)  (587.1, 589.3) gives -0.05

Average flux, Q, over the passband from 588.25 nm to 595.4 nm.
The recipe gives 9.01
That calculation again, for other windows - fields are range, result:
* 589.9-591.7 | 9.59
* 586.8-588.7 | 9.38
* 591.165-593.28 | 9.41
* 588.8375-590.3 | 8.2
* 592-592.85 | 9.39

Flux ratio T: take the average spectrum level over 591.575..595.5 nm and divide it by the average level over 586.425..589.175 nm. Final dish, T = 1.0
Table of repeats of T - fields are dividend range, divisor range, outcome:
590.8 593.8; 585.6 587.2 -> 1.07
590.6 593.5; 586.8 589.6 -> 1.11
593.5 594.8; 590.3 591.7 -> 0.93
